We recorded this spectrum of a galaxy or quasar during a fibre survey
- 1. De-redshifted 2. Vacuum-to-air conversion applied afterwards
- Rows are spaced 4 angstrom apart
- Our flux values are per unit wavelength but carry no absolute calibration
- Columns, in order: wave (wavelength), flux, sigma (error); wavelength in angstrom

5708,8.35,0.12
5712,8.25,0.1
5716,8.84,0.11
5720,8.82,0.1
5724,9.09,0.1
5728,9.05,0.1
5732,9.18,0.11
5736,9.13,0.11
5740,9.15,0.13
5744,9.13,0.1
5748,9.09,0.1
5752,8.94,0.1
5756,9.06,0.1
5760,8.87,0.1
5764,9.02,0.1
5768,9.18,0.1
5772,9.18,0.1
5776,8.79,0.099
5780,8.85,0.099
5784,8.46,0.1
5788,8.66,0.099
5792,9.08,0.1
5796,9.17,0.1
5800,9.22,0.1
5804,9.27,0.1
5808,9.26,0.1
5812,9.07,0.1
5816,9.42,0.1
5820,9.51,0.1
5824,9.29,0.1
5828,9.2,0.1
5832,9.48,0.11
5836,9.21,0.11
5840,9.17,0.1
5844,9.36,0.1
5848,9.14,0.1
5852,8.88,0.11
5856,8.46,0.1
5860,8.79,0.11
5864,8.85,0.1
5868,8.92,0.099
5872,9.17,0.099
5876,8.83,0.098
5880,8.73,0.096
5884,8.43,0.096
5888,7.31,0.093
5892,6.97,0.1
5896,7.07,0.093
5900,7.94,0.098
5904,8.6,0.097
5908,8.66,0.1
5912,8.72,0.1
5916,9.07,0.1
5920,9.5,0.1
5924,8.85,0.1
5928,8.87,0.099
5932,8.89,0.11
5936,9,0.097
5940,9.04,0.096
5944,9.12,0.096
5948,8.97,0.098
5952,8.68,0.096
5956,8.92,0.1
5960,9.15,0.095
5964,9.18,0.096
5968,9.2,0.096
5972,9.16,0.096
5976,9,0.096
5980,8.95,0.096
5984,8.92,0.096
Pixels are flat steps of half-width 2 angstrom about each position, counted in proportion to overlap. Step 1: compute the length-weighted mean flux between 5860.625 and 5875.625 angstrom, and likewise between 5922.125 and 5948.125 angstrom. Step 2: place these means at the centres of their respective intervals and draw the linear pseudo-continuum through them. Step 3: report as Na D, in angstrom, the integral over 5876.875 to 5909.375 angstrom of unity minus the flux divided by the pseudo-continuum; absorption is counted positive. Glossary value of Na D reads 3.5 angstrom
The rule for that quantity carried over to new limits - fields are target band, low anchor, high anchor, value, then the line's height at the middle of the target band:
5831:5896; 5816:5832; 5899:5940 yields 3.4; 9.15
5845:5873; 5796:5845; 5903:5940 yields 0.8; 9.14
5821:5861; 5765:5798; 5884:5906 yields -4.1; 8.26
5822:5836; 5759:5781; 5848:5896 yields -1.0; 8.68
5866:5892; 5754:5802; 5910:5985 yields 1.6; 8.99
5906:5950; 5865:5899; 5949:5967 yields -1.5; 8.68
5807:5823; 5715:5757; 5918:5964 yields -0.5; 9.03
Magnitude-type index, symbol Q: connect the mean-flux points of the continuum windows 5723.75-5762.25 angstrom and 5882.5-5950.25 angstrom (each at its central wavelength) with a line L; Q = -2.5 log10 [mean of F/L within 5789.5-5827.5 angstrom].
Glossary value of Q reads -0.05 mag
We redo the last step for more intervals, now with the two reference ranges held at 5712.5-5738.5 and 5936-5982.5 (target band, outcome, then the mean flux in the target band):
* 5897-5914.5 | 0.075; 8.42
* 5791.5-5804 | -0.023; 9.18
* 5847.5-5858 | 0.027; 8.78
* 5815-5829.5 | -0.042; 9.36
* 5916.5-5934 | -0.001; 9.03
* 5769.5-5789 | 0.023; 8.8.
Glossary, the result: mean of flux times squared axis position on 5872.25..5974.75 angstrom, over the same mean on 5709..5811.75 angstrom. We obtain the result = 1.0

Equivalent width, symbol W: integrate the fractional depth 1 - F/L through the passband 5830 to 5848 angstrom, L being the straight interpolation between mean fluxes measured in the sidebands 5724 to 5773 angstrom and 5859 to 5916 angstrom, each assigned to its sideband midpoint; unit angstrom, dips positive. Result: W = -1.4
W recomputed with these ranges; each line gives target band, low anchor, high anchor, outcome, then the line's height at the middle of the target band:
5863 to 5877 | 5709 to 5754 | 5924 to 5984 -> 0.0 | 8.98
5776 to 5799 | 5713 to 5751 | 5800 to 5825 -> 0.9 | 9.21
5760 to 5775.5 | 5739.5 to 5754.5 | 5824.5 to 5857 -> 0.0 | 9.09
